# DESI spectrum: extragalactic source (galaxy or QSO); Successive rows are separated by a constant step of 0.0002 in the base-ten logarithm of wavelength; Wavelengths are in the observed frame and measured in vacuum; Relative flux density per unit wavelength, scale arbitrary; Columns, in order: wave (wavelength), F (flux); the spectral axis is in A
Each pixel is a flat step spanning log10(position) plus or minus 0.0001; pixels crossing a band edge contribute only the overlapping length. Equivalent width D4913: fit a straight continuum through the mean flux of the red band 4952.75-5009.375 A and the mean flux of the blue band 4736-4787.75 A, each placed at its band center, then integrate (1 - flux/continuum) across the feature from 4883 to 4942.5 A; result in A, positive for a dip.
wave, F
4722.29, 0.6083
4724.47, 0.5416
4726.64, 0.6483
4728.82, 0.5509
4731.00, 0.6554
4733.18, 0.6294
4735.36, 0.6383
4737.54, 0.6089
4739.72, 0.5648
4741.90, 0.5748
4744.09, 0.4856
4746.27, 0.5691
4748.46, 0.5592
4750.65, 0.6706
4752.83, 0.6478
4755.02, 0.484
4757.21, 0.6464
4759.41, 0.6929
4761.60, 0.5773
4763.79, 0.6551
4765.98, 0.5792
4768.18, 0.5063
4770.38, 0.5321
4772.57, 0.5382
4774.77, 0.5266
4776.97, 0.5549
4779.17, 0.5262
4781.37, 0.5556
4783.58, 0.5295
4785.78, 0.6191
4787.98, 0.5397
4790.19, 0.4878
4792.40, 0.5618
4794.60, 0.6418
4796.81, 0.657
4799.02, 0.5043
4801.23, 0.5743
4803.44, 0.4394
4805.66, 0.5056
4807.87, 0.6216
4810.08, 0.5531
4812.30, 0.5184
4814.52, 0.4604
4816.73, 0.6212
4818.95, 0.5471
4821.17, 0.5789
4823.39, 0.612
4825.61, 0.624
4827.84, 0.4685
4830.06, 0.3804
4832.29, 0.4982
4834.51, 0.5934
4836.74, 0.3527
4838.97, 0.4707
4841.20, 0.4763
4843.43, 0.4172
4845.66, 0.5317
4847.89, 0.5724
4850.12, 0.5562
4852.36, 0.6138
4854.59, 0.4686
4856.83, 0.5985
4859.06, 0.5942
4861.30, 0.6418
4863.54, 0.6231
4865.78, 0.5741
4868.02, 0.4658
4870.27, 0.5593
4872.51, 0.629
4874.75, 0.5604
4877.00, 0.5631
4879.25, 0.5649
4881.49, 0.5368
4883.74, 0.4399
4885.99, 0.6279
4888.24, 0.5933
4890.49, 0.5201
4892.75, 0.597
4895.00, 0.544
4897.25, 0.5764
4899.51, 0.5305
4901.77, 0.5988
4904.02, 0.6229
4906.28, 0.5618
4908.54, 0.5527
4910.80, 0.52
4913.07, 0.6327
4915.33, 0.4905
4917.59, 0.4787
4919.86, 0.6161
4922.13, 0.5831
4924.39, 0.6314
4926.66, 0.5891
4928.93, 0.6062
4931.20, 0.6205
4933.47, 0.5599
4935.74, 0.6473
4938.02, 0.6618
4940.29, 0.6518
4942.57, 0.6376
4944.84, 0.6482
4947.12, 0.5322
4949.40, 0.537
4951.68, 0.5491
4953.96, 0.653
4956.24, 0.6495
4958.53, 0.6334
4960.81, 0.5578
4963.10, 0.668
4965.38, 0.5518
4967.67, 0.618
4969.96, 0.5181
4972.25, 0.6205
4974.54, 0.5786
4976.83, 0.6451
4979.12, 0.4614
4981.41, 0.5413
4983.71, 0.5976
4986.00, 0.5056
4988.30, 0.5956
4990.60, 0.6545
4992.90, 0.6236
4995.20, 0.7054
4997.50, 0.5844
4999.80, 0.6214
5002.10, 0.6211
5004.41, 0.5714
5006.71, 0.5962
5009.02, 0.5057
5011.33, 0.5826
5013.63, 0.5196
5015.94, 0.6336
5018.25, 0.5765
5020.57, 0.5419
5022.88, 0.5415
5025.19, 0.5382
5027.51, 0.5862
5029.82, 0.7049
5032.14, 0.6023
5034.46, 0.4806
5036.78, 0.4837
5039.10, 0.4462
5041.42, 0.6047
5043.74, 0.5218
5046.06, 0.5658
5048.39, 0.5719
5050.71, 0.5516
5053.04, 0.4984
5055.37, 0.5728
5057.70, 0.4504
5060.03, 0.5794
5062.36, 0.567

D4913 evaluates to 0.85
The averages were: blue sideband 0.574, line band 0.581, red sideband 0.596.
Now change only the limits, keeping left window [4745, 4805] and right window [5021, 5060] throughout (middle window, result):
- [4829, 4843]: 2.6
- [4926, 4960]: -3.5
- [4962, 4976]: -1.0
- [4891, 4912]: -0.3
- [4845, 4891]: -0.3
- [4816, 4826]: -0.5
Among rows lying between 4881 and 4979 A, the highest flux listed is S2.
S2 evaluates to 0.668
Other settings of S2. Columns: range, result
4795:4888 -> 0.657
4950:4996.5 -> 0.7054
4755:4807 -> 0.6929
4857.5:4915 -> 0.6418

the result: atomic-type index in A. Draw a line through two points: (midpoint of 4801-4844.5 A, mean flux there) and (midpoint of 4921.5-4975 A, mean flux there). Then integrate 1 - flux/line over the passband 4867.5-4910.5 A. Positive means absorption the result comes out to 0.10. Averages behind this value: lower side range 0.514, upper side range 0.605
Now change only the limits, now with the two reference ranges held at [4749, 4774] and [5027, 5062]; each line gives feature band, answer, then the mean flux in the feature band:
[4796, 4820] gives 1.7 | 0.544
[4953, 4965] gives -1.4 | 0.627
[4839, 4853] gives 1.4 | 0.521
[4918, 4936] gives -1.1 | 0.6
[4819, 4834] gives 1.3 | 0.531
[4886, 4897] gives 0.0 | 0.571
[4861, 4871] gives 0.1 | 0.567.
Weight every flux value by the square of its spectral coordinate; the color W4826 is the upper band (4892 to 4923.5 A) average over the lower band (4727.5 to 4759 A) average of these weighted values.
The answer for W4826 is 1.0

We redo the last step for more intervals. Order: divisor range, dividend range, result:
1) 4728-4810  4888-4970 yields 1.10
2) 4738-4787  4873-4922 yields 1.03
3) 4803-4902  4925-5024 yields 1.15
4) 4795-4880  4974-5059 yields 1.12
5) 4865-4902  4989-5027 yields 1.11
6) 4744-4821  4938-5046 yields 1.13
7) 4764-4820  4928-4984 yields 1.16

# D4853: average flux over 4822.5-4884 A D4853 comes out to 0.536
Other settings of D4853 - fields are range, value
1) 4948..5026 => 0.585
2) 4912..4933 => 0.582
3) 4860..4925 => 0.566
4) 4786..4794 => 0.547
